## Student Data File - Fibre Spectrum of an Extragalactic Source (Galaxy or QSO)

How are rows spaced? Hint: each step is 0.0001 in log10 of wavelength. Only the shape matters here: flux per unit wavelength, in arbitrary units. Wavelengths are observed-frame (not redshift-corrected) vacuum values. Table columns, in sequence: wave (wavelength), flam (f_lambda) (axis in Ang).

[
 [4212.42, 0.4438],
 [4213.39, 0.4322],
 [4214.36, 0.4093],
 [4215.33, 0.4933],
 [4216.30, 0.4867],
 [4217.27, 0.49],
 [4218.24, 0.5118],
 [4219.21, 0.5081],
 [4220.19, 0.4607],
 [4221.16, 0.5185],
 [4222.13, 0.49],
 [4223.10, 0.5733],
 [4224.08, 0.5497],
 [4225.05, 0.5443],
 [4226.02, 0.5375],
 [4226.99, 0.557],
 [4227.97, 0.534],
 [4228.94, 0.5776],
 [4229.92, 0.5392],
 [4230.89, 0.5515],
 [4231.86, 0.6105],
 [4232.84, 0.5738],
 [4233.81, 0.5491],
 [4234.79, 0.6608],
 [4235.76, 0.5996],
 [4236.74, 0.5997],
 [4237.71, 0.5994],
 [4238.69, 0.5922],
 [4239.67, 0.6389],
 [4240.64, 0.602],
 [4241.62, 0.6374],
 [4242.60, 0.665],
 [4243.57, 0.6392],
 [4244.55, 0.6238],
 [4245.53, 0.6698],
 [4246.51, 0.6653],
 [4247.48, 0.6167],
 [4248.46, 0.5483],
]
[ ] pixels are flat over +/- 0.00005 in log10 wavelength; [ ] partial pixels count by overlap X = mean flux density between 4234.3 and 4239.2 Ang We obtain 0.61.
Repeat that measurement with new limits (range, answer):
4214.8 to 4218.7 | 0.495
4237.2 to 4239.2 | 0.596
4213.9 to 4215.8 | 0.452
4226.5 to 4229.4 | 0.556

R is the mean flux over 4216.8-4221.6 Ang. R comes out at 0.497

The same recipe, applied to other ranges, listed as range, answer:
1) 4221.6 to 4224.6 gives 0.537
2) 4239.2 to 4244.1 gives 0.637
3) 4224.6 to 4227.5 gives 0.546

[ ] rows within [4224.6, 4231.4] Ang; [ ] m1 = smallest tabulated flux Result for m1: 0.534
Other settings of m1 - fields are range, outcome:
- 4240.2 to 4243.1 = 0.602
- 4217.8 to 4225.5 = 0.4607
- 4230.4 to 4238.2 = 0.5491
